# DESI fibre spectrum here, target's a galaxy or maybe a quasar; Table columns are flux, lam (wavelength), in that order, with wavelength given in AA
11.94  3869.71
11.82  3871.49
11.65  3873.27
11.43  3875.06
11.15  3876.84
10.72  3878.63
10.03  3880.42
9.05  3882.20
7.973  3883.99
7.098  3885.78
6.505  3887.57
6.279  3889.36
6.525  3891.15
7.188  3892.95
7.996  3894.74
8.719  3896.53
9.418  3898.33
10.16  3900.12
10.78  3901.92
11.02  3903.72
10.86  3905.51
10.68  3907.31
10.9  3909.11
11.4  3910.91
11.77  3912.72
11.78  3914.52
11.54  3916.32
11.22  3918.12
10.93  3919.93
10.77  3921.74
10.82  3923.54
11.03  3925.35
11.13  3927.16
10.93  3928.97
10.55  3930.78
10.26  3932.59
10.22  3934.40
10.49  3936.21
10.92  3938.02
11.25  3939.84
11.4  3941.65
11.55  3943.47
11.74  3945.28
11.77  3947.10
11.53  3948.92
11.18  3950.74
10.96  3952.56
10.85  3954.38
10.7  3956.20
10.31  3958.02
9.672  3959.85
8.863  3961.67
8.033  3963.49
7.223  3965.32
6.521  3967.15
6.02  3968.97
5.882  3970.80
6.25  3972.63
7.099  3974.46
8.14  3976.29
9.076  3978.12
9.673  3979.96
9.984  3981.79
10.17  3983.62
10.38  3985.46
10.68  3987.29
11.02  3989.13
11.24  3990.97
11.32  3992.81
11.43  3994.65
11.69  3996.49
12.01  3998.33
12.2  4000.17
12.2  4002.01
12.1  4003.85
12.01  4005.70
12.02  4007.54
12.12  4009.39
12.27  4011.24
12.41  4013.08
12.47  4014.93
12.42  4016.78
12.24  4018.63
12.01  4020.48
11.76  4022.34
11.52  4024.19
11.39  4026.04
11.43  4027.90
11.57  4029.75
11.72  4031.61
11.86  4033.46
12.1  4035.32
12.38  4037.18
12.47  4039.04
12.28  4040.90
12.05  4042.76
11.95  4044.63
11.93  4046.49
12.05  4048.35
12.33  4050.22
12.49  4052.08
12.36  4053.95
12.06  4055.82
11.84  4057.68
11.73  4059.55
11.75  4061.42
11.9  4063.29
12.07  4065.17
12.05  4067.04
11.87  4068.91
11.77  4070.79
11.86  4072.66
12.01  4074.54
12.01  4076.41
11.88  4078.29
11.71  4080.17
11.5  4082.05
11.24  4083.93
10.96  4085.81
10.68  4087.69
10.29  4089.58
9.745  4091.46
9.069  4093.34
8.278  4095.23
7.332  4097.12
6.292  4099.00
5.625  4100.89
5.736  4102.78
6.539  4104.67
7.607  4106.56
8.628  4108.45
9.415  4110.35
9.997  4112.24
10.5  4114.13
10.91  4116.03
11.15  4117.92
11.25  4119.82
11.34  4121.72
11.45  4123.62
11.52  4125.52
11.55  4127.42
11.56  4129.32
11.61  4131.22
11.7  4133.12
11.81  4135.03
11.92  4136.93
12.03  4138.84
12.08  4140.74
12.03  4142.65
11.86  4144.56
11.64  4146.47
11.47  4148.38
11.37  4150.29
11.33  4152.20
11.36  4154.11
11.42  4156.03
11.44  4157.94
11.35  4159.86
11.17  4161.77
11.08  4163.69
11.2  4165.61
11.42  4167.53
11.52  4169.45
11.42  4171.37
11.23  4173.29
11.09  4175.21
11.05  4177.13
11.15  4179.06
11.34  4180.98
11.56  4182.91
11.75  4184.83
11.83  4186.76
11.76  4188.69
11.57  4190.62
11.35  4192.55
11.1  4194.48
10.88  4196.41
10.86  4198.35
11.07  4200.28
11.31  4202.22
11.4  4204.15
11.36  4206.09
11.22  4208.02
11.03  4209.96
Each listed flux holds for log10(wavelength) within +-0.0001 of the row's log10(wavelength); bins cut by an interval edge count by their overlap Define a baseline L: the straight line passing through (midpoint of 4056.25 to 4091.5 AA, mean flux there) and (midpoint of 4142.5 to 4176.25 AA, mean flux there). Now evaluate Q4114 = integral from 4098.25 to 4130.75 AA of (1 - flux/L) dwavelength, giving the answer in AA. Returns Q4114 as 5.5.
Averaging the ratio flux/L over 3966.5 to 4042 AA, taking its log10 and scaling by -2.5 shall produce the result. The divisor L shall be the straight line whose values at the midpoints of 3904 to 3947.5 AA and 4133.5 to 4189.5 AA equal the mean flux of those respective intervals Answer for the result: 0.03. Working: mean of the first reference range 11.1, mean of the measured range 10.9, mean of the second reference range 11.5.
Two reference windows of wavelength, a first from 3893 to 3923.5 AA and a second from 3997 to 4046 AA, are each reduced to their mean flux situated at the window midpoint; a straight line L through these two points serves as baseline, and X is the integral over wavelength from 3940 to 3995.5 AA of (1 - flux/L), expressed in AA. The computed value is 7.9 AA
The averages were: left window 10.5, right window 12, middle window 9.71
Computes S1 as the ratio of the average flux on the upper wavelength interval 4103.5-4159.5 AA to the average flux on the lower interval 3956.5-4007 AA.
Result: 1.1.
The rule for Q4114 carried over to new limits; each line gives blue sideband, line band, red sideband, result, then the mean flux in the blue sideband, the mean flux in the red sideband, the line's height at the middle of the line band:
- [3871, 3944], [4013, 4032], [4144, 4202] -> -2.1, 10.2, 11.3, 10.7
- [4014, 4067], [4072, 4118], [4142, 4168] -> 8.4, 12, 11.4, 11.7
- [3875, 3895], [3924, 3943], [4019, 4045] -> -2.6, 8.39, 11.9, 9.54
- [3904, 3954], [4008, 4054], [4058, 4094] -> -3.1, 11.1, 11.4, 11.3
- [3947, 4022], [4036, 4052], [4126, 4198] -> -2.1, 10.4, 11.5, 10.8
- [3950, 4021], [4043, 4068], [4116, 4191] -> -2.8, 10.3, 11.5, 10.8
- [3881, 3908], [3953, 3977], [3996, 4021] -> 5.8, 8.69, 12.2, 10.8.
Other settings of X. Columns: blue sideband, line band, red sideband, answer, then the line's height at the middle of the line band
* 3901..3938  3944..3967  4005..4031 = 2.4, 11.3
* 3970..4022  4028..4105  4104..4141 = -1.5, 10.8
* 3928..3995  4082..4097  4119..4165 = 1.5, 11.1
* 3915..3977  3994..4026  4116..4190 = -5.0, 10.4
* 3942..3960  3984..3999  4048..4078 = 0.3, 11.4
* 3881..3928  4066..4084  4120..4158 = -1.1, 11.1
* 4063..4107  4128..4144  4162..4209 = -1.8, 10.7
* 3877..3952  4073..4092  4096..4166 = -1.5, 10.4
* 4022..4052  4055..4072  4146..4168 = -0.1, 11.8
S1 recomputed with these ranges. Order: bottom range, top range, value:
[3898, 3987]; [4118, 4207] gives 1.13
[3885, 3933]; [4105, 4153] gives 1.11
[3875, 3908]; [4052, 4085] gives 1.31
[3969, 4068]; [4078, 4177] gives 0.94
